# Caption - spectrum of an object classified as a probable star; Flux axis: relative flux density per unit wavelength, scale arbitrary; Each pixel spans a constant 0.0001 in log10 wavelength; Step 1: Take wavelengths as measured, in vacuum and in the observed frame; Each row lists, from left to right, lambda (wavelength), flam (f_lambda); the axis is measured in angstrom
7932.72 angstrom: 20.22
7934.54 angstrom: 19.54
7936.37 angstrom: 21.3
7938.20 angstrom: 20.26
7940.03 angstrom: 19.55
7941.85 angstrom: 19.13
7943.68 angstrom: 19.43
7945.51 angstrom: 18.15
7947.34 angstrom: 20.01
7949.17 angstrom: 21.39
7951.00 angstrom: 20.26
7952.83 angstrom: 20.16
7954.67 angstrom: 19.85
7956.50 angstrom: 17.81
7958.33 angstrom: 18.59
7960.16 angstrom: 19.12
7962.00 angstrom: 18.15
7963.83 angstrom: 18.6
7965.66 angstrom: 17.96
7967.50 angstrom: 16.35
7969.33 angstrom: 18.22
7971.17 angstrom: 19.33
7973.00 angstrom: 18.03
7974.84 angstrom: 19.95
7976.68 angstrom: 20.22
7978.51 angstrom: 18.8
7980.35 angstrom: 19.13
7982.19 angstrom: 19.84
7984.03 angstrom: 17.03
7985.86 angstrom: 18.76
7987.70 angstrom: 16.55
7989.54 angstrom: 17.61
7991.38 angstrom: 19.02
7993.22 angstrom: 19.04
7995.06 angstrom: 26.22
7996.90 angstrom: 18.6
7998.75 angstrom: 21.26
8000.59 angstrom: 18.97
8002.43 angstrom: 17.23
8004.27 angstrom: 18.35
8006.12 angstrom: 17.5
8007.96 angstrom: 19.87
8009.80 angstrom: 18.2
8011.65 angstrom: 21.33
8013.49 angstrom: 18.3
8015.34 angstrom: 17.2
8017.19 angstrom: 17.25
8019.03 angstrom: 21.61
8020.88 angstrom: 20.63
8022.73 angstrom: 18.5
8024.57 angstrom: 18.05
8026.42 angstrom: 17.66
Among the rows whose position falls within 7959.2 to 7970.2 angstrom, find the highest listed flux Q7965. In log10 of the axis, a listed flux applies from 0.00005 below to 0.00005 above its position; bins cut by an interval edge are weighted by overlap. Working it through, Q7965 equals 19.12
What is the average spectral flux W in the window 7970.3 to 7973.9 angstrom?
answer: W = 18.7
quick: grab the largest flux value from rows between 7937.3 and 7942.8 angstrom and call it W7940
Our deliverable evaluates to 20.26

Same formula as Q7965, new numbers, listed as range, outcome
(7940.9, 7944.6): 19.43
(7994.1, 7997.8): 26.22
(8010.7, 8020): 21.61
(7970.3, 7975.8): 19.95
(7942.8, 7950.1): 21.39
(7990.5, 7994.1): 19.04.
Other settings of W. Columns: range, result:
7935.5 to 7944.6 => 19.9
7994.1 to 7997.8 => 22.4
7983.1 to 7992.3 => 17.8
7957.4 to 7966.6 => 18.5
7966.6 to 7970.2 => 17.3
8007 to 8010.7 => 19.1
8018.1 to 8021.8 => 21.1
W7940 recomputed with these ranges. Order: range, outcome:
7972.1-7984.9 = 20.22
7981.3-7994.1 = 19.84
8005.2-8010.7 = 19.87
